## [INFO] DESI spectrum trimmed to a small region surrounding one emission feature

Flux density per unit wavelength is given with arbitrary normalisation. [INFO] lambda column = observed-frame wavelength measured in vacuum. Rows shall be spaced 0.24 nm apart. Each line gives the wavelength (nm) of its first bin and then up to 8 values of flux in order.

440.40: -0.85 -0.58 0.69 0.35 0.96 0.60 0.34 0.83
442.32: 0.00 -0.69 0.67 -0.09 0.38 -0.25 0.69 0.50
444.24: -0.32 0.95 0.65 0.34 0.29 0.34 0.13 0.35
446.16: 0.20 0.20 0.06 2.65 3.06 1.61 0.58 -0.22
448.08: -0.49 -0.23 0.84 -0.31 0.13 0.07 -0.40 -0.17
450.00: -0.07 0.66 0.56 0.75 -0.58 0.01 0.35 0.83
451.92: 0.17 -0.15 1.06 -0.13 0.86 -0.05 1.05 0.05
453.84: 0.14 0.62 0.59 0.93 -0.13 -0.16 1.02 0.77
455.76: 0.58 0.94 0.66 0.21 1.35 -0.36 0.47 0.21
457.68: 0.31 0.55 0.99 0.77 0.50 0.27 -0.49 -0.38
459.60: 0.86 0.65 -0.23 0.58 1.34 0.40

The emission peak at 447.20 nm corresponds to [O II]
